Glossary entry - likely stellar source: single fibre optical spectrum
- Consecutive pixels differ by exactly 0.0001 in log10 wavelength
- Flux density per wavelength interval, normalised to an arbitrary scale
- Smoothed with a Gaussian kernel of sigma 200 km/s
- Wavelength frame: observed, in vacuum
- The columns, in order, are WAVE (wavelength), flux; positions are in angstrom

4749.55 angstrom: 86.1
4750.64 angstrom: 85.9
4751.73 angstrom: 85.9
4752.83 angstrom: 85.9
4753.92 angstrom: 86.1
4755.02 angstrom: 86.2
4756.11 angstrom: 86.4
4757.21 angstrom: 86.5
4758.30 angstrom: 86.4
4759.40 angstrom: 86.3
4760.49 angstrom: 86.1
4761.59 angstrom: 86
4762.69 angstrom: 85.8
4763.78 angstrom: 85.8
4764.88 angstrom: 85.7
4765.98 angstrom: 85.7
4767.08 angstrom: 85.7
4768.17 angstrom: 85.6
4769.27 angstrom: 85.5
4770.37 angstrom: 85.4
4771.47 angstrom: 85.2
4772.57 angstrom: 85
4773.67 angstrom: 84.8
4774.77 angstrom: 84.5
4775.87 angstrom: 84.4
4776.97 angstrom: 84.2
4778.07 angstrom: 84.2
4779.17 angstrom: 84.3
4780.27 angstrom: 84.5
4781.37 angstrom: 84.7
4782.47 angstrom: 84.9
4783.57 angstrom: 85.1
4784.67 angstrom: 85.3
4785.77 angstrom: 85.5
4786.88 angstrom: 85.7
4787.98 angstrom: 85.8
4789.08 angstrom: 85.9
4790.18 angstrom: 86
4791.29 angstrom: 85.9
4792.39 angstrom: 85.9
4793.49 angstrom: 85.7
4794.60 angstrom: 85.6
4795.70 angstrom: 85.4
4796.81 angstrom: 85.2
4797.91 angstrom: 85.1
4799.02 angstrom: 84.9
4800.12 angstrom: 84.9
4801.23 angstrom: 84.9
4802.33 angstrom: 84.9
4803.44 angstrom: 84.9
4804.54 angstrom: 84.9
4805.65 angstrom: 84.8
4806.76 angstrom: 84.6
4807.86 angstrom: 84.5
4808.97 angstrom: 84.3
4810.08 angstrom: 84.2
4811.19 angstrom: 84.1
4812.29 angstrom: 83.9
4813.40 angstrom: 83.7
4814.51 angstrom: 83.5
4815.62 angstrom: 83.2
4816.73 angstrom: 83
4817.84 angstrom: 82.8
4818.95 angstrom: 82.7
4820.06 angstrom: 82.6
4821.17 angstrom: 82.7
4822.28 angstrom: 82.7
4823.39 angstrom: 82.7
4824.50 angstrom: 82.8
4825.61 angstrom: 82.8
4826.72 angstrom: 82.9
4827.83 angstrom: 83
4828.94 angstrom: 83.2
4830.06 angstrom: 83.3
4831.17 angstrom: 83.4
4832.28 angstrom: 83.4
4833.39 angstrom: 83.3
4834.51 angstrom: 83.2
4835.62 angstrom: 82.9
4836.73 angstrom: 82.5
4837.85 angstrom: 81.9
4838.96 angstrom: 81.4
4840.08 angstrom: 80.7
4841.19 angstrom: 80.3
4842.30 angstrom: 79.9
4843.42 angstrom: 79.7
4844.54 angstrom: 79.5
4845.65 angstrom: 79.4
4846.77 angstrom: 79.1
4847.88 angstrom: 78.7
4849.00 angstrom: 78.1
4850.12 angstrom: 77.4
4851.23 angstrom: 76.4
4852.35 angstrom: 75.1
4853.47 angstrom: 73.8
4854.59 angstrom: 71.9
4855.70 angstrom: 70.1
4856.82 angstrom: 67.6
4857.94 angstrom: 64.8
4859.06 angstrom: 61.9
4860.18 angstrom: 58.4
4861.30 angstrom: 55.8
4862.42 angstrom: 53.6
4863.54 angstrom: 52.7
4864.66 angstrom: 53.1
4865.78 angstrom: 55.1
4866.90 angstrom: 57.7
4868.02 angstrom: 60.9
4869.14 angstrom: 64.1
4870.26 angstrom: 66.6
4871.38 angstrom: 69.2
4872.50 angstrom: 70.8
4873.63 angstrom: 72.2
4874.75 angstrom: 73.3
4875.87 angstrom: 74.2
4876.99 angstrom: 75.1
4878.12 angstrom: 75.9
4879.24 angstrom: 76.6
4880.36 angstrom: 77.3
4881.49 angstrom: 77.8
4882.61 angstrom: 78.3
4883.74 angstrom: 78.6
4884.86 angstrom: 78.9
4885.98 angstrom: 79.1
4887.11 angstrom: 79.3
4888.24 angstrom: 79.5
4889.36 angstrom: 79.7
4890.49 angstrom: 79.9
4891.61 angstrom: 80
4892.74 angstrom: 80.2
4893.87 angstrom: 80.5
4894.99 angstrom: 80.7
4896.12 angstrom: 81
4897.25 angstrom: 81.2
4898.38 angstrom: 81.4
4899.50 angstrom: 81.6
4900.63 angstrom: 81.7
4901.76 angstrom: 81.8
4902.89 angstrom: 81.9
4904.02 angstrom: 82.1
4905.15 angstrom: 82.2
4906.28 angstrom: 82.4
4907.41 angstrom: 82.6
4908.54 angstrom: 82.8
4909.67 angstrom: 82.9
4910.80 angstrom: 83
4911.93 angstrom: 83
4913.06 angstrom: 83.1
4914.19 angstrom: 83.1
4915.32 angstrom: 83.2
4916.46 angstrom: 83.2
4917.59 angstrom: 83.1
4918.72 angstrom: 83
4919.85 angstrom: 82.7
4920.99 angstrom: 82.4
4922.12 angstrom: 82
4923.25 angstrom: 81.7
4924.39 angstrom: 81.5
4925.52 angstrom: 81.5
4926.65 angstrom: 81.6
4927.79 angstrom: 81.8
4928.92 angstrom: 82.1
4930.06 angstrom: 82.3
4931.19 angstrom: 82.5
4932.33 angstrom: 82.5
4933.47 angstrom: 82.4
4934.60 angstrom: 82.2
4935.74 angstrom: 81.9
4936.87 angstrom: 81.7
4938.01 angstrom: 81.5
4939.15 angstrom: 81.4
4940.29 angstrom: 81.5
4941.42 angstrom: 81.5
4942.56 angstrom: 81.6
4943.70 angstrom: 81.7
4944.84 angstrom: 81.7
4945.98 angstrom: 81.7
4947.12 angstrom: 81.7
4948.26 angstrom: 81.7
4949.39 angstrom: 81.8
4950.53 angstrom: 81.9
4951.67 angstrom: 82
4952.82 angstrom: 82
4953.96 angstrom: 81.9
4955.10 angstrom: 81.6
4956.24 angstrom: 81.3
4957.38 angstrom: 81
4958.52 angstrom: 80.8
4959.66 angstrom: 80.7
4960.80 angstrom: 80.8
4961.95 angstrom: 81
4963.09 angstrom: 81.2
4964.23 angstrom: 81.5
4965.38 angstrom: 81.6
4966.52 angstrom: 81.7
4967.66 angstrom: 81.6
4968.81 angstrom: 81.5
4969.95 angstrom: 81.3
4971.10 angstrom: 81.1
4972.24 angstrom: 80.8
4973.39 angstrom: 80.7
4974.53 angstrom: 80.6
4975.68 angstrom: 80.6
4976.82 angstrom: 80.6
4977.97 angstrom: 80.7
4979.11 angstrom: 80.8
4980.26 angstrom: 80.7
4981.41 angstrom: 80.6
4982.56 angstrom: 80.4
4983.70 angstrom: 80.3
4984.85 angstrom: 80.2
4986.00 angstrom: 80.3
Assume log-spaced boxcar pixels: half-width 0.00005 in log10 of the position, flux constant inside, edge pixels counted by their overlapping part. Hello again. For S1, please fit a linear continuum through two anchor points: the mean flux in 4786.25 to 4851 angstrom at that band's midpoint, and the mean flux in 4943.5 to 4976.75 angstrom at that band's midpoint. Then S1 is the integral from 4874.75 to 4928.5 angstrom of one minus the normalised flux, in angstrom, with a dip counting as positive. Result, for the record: 0.9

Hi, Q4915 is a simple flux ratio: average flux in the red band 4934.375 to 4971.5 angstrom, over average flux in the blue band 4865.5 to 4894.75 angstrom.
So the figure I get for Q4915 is 1.10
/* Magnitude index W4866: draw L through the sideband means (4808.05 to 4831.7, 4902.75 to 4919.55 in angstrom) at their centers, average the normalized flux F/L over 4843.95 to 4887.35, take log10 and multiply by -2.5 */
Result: 0.179 mag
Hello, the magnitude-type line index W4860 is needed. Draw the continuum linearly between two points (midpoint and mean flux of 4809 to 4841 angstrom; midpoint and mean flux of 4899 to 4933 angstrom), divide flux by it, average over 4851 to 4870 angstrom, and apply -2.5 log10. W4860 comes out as 0.297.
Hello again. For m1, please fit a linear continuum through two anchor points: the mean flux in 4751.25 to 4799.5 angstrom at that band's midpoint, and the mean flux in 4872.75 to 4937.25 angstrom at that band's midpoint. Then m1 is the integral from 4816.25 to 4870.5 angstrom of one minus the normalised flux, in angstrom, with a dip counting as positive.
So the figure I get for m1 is 5.3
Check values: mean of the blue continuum 85.5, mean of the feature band 74.9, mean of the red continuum 80.7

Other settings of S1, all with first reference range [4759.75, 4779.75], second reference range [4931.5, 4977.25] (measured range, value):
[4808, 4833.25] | 0.3 angstrom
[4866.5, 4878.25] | 2.0 angstrom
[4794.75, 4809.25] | -0.1 angstrom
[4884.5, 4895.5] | 0.4 angstrom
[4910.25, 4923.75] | -0.1 angstrom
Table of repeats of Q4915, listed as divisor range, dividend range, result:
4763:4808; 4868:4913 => 0.92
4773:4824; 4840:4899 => 0.86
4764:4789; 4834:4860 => 0.90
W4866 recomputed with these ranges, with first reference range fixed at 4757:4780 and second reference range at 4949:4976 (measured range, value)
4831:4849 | 0.037 mag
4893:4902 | 0.019 mag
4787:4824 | 0.002 mag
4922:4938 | 0.000 mag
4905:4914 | -0.006 mag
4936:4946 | 0.002 mag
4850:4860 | 0.188 mag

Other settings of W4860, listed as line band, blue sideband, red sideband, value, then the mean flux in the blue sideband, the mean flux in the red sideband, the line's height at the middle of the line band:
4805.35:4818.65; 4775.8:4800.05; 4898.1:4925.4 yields 0.01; 85.2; 82.4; 84.7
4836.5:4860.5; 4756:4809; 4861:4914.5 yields 0.05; 85.3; 75.4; 79.1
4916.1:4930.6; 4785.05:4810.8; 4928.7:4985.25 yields 0.00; 85.2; 81.4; 82.2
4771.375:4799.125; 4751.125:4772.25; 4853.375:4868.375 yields -0.07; 85.9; 60.9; 79.9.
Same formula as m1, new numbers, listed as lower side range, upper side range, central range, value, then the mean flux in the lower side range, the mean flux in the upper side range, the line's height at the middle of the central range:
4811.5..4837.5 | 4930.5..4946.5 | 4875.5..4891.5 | 0.9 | 83.1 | 81.8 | 82.4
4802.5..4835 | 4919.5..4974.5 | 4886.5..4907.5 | 0.3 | 83.5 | 81.6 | 82.3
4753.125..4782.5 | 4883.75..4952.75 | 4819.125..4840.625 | 0.3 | 85.4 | 81.7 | 83.9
